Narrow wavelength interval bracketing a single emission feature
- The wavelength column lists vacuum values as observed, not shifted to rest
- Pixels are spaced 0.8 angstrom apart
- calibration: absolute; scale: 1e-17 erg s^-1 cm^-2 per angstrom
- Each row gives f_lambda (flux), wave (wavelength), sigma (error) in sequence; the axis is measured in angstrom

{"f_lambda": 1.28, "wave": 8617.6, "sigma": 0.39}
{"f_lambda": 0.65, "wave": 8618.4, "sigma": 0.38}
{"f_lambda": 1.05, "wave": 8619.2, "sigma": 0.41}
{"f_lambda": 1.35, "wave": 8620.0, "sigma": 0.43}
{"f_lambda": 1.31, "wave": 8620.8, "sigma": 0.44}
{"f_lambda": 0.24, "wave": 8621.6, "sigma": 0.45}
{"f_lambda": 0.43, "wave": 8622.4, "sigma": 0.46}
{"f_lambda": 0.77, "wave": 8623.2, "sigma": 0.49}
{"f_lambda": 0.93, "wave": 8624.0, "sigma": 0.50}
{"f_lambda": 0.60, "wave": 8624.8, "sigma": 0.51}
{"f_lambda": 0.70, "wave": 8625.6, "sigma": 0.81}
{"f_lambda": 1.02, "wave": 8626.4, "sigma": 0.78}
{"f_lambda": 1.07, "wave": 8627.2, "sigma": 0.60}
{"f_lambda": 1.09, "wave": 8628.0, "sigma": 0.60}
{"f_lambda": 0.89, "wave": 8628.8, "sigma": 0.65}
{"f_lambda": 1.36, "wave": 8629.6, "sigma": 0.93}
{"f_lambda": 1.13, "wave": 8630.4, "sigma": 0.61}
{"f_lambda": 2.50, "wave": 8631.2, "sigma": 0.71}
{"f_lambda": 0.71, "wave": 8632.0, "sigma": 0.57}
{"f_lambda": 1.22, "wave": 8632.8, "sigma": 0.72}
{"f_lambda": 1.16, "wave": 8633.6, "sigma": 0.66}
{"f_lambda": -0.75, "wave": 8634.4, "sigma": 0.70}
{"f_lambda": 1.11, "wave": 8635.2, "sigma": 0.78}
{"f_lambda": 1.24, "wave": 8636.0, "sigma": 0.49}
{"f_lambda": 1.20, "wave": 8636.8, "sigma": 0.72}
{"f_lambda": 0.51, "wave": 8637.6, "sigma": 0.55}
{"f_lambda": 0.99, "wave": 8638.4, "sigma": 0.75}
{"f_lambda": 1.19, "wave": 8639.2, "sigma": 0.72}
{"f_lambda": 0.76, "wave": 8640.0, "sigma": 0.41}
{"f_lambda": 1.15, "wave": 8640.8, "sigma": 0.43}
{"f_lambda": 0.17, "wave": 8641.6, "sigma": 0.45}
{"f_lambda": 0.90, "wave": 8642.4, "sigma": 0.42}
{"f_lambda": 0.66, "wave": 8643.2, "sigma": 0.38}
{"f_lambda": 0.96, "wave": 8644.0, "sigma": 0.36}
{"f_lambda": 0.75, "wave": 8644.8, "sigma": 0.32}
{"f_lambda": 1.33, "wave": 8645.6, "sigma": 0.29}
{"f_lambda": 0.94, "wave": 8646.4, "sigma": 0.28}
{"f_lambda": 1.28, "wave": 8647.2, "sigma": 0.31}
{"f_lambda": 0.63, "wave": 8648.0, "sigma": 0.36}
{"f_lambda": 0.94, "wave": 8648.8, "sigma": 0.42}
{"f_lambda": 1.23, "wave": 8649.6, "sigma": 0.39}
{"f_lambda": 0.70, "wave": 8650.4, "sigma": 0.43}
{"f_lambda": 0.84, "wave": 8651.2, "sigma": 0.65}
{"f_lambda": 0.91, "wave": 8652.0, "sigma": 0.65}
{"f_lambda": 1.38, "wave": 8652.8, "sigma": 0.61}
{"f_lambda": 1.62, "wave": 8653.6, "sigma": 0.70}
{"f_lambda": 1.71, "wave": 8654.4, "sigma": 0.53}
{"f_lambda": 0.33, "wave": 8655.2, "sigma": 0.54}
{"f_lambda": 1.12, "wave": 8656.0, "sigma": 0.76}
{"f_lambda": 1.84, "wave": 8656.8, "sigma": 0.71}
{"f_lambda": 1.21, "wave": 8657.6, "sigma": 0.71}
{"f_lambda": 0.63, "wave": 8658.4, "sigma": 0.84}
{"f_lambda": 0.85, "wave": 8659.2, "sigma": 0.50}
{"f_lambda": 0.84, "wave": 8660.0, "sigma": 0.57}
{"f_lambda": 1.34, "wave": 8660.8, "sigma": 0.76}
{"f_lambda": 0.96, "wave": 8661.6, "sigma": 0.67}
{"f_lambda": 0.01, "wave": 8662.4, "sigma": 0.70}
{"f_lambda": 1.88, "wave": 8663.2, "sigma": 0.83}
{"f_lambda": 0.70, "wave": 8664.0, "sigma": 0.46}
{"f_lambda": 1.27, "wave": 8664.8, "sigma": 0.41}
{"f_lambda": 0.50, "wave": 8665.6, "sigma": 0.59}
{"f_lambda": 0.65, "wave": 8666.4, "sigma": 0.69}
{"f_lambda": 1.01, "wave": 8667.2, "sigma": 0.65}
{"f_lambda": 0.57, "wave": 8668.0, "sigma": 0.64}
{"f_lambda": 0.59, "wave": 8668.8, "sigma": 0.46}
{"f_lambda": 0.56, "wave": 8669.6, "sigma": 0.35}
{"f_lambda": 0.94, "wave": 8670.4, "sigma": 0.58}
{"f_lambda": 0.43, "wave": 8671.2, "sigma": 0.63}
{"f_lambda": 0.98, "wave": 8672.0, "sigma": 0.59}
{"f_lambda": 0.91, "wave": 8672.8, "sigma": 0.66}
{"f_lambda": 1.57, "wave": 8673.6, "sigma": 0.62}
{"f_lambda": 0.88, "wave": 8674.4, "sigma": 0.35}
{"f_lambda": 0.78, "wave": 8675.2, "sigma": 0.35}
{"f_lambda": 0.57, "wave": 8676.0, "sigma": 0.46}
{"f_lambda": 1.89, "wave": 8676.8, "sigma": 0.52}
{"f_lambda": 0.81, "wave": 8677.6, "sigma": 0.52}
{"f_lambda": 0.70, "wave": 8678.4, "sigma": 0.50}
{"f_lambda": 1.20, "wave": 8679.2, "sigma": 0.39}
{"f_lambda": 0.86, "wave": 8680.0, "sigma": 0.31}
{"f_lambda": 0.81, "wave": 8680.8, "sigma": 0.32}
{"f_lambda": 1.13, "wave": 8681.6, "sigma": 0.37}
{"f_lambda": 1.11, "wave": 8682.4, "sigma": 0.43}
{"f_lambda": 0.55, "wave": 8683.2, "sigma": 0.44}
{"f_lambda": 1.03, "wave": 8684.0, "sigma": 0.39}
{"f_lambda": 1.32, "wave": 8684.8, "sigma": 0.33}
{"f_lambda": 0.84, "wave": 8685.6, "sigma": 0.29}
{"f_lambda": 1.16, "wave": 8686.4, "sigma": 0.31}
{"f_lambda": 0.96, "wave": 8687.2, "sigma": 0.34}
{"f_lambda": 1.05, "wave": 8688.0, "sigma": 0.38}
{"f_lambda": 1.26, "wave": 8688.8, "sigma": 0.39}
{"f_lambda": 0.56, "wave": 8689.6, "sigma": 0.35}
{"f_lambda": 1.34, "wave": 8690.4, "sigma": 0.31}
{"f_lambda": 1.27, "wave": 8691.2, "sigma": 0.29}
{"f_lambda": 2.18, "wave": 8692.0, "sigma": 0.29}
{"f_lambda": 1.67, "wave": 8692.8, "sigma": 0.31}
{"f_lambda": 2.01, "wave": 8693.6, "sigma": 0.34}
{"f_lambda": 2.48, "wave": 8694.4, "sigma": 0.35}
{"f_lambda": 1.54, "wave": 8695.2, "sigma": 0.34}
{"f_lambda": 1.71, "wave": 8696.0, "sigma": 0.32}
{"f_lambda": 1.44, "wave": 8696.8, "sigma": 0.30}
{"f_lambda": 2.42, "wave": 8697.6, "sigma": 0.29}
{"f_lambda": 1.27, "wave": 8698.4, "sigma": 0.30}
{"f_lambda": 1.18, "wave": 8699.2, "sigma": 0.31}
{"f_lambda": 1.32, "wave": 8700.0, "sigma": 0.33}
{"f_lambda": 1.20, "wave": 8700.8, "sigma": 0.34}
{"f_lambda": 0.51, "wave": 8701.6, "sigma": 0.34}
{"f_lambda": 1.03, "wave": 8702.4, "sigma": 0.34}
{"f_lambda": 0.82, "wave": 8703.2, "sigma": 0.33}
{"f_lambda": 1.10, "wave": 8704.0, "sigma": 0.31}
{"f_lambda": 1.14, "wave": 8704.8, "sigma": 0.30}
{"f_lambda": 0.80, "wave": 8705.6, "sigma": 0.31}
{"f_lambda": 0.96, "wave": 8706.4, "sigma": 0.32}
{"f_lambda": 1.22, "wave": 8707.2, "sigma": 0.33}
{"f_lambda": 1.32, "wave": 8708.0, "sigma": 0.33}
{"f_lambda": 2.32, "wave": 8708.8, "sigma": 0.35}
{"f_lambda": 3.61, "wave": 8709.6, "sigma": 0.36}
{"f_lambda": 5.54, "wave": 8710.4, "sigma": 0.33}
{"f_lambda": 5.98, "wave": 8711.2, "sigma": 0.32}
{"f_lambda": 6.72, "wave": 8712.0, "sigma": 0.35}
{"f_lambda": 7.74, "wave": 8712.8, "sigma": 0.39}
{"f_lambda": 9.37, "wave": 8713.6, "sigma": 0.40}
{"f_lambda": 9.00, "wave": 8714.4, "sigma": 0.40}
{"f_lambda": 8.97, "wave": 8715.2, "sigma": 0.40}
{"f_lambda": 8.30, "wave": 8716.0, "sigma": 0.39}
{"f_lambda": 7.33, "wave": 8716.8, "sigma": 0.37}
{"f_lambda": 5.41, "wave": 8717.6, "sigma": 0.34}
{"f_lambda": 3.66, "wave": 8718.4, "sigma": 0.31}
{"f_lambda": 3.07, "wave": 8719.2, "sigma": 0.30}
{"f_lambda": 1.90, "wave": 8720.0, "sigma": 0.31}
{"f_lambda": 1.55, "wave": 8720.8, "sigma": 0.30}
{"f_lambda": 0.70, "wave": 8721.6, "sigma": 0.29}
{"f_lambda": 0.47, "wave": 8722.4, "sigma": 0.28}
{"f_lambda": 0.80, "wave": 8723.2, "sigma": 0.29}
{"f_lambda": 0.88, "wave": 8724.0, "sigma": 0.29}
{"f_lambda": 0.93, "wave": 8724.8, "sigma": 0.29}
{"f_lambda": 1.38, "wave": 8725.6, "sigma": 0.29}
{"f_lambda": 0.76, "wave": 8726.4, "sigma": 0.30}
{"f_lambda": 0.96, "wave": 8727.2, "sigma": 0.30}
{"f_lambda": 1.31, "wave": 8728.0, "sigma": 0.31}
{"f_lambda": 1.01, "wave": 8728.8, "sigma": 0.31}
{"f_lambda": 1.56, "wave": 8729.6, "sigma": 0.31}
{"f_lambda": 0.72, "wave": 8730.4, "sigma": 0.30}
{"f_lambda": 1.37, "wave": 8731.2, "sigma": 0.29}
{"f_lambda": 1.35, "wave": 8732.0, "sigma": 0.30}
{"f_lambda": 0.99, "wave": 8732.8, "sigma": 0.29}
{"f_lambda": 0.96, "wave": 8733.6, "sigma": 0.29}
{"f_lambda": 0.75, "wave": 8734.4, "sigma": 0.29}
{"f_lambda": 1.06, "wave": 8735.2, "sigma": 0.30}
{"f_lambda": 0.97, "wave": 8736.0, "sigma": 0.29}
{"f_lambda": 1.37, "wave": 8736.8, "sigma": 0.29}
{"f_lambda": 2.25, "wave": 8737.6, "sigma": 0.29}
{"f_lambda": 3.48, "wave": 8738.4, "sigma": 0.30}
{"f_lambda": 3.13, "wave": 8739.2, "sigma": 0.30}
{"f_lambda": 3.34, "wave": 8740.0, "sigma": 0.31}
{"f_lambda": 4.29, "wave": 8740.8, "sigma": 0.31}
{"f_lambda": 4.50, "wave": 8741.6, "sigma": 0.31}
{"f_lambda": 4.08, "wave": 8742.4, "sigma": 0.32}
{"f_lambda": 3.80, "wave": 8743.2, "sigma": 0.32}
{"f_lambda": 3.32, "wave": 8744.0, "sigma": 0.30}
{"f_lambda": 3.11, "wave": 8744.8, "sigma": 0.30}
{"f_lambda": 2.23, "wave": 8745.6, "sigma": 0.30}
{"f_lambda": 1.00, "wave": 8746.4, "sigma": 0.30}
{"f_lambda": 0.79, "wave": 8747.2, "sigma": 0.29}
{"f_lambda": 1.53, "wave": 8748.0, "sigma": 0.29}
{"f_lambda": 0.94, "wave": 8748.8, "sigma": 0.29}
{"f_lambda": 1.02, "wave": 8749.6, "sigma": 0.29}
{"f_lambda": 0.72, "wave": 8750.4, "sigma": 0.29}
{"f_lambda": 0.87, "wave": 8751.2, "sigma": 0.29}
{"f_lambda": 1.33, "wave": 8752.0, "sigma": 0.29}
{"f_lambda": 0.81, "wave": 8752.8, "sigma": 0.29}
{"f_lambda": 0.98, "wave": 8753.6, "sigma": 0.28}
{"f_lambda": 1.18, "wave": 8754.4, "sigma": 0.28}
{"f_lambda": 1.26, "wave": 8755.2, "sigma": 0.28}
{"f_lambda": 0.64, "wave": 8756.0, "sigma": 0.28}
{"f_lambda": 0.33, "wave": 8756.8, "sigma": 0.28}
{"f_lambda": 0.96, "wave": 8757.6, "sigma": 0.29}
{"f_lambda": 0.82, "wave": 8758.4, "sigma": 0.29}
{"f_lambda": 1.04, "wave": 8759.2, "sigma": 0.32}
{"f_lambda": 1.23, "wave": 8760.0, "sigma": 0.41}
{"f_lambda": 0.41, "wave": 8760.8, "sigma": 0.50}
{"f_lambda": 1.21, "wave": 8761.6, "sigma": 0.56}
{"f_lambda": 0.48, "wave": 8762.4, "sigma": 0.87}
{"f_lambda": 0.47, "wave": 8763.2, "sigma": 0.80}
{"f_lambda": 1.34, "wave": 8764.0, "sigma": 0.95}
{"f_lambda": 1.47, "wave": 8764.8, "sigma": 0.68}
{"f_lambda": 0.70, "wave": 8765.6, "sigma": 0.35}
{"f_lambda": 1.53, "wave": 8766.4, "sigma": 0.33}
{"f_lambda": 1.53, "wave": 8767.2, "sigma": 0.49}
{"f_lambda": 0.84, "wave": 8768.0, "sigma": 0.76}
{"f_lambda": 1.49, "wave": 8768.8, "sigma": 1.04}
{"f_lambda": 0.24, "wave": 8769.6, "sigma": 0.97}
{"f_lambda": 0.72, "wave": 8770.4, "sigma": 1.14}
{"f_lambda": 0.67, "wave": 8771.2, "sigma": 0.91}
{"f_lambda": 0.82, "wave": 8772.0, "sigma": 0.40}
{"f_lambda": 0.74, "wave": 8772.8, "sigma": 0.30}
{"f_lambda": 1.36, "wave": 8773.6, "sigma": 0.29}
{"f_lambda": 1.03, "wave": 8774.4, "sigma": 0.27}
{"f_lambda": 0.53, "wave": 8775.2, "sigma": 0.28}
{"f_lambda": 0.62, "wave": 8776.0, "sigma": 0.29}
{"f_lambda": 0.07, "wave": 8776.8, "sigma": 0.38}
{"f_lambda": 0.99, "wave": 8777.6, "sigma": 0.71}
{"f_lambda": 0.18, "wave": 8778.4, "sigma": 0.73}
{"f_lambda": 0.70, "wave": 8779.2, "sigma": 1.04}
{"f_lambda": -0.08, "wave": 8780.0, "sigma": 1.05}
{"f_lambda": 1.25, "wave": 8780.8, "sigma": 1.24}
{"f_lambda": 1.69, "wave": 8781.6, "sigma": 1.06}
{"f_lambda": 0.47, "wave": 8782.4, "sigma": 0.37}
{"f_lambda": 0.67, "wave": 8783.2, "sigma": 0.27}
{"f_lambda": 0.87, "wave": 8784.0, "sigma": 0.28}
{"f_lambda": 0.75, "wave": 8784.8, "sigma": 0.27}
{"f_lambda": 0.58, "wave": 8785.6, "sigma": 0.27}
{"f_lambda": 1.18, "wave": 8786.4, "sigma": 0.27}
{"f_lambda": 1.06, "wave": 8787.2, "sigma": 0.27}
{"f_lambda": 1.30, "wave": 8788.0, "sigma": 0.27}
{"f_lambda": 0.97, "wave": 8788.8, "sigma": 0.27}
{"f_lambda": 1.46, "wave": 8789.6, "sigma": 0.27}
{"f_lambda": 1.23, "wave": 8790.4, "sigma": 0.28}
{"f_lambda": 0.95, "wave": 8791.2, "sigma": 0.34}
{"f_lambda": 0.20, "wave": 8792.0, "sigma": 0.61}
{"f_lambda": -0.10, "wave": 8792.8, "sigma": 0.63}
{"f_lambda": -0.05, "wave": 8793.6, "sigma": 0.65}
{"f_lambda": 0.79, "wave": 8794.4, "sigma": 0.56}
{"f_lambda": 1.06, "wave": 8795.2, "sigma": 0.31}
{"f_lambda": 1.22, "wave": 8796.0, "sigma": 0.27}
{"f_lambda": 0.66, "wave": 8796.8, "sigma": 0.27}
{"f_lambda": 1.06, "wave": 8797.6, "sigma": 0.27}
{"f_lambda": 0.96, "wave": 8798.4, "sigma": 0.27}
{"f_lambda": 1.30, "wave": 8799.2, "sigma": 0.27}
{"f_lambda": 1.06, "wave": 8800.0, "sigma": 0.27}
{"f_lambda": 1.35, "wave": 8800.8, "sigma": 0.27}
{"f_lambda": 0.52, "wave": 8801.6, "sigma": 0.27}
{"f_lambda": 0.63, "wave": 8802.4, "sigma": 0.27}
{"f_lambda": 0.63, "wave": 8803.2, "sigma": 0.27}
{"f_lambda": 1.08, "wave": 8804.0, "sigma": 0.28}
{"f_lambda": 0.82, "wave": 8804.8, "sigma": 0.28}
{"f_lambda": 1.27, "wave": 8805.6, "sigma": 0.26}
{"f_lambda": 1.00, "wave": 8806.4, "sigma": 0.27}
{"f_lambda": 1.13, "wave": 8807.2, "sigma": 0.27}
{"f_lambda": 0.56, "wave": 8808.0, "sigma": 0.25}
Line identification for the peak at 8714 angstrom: Halpha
